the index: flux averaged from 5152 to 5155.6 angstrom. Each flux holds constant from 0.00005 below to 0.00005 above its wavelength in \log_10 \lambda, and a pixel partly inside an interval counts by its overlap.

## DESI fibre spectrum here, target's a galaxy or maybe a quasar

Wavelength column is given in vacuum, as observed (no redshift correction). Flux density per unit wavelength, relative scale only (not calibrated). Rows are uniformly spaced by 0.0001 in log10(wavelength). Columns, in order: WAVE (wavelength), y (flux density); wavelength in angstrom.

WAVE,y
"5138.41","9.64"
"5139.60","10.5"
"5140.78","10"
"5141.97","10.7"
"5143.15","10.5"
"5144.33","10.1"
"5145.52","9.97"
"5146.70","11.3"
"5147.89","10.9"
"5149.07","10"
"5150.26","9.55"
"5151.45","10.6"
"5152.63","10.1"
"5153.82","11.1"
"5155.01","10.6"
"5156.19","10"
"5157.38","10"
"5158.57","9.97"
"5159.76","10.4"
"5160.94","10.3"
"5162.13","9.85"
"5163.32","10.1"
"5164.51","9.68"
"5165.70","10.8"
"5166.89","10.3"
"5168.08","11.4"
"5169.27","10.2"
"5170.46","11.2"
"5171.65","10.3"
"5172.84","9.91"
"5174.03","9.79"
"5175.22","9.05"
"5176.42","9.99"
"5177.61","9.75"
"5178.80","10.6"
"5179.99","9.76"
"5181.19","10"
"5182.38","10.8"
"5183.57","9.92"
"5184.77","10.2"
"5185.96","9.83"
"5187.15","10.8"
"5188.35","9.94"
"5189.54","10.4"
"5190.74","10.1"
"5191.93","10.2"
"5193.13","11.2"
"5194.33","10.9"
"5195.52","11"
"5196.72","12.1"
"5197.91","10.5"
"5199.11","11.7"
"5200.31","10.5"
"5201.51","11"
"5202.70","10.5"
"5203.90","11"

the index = 10.6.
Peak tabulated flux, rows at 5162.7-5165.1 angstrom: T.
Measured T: 10.1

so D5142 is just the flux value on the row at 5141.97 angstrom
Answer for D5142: 10.7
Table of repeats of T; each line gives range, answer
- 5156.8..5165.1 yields 10.4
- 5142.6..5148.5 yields 11.3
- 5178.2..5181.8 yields 10.6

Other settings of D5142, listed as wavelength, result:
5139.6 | 10.5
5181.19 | 10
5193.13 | 11.2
